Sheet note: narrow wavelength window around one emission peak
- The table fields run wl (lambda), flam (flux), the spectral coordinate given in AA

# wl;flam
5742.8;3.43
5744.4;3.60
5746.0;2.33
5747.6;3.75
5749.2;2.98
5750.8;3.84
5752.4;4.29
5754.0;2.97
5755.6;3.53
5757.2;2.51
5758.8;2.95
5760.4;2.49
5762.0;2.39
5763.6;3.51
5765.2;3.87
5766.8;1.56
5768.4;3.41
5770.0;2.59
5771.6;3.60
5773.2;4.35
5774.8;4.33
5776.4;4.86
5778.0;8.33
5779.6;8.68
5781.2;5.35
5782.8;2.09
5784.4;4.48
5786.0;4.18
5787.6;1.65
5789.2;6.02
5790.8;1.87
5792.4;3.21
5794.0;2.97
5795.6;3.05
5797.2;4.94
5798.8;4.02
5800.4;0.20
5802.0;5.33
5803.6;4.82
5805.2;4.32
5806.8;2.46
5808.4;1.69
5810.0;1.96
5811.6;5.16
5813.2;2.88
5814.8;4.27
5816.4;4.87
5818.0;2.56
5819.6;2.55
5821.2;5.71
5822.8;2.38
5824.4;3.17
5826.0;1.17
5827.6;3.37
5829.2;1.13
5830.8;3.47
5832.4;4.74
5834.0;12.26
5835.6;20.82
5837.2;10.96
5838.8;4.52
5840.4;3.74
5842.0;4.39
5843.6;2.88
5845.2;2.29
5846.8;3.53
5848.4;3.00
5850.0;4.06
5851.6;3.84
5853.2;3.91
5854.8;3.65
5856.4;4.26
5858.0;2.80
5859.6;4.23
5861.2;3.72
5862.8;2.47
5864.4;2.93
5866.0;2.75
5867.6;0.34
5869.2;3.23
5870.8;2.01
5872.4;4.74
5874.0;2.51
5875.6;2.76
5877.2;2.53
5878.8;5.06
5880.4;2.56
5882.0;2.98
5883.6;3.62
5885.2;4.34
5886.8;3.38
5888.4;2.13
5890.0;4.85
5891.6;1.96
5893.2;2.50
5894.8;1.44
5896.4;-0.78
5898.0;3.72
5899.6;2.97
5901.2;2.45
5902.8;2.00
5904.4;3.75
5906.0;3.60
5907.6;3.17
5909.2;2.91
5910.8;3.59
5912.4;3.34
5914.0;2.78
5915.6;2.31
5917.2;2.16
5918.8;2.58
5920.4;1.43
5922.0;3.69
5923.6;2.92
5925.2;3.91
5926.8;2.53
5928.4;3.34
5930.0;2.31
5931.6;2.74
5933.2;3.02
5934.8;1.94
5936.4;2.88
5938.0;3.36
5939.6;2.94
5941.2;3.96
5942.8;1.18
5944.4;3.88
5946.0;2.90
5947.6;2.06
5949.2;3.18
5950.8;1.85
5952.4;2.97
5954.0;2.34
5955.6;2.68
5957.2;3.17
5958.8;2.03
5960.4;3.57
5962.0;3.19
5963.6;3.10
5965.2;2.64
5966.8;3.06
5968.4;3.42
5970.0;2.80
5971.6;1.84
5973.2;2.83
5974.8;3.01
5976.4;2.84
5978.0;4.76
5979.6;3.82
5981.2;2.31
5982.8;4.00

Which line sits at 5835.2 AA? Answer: [O III] 5007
